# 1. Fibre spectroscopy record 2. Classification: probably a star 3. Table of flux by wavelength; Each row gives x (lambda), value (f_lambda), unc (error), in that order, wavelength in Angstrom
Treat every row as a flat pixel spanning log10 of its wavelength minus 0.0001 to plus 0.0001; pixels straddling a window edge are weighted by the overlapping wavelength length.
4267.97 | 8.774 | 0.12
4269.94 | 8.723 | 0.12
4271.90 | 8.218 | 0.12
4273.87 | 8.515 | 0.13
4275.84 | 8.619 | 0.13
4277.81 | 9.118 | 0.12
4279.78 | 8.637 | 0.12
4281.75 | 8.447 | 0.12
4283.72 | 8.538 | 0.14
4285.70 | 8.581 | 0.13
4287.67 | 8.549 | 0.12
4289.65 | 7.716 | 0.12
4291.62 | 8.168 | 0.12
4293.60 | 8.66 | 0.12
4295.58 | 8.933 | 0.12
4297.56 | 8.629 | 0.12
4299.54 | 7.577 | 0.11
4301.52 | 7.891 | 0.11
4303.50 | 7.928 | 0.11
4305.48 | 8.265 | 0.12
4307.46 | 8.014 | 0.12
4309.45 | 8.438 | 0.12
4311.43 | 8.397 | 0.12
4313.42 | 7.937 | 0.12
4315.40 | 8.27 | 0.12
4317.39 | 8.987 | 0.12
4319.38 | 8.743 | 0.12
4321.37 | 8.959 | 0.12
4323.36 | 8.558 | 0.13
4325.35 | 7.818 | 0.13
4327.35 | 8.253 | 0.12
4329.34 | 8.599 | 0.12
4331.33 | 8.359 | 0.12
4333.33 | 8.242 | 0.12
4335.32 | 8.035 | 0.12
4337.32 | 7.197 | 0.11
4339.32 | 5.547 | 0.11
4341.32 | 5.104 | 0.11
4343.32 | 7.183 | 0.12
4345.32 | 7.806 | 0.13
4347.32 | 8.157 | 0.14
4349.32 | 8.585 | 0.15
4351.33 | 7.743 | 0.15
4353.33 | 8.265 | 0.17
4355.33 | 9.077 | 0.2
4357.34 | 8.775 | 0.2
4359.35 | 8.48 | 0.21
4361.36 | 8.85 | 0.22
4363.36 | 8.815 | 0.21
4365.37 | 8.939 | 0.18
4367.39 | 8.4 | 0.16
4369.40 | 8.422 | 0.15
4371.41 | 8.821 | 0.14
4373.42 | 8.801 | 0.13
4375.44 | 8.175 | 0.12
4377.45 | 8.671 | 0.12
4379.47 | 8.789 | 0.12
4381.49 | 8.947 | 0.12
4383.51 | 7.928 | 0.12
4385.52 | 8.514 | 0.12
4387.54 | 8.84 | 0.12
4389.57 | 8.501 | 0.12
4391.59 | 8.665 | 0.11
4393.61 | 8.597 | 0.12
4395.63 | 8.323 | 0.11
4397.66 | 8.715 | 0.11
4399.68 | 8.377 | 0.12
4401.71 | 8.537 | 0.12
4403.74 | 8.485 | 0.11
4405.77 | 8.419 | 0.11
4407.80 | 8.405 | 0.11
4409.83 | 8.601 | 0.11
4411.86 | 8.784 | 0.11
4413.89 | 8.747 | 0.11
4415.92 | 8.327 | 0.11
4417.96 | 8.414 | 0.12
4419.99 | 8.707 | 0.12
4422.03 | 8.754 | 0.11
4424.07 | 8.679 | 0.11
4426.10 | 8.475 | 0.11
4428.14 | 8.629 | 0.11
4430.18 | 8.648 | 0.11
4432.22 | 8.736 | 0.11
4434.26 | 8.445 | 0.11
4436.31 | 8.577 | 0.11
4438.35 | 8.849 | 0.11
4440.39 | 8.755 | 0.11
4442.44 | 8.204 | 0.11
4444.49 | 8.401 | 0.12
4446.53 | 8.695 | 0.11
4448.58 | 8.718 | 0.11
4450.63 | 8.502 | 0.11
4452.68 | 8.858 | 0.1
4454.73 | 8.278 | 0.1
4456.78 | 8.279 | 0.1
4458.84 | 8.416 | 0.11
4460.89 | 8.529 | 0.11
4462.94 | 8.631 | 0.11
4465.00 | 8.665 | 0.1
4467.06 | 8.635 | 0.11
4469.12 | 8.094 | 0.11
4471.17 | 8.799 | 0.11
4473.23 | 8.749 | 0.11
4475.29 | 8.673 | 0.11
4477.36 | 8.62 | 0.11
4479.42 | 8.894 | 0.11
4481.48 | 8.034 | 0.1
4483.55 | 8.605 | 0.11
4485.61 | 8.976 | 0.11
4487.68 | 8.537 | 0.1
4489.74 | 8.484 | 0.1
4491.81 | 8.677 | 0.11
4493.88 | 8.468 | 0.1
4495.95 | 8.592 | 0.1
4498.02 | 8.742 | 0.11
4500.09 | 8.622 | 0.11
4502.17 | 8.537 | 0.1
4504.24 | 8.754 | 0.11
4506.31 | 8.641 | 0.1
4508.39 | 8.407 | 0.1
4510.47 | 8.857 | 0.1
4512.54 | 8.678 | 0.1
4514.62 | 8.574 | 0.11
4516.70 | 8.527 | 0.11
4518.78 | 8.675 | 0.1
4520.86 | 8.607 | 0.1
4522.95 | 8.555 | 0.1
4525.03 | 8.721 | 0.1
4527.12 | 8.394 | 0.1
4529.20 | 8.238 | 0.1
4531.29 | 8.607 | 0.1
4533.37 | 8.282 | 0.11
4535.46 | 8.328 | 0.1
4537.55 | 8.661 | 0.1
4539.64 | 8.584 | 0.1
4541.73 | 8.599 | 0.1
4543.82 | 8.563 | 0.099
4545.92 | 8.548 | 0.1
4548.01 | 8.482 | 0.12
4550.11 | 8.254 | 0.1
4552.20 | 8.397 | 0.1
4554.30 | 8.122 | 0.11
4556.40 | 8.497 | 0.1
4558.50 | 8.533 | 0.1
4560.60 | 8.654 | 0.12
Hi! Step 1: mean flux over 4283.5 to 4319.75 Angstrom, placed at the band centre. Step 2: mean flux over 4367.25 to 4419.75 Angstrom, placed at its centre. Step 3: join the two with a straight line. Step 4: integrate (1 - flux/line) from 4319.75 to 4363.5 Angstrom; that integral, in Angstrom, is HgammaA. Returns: 2.1 Angstrom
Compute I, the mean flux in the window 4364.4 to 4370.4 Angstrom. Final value 8.57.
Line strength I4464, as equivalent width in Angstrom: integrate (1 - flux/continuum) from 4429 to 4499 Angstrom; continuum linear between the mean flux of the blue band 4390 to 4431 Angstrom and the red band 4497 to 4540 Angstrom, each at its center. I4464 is -0.11 Angstrom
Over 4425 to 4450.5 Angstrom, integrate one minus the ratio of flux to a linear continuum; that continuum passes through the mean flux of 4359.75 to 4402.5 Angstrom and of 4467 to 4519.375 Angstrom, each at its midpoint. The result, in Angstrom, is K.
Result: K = 0.0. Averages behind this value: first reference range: 8.6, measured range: 8.59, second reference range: 8.61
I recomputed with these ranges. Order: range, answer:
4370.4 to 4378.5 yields 8.62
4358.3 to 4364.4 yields 8.72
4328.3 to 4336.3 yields 8.32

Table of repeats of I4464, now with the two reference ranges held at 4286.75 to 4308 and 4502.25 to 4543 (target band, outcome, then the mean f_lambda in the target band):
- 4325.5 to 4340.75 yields 1.1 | 7.67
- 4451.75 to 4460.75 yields 0.0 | 8.46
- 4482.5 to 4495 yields -0.2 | 8.62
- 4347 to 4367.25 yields -0.7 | 8.57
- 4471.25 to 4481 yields -0.2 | 8.7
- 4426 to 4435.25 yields -0.2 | 8.6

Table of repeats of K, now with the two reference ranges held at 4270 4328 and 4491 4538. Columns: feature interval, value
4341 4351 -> 1.1 Angstrom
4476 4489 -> -0.1 Angstrom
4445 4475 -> -0.1 Angstrom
